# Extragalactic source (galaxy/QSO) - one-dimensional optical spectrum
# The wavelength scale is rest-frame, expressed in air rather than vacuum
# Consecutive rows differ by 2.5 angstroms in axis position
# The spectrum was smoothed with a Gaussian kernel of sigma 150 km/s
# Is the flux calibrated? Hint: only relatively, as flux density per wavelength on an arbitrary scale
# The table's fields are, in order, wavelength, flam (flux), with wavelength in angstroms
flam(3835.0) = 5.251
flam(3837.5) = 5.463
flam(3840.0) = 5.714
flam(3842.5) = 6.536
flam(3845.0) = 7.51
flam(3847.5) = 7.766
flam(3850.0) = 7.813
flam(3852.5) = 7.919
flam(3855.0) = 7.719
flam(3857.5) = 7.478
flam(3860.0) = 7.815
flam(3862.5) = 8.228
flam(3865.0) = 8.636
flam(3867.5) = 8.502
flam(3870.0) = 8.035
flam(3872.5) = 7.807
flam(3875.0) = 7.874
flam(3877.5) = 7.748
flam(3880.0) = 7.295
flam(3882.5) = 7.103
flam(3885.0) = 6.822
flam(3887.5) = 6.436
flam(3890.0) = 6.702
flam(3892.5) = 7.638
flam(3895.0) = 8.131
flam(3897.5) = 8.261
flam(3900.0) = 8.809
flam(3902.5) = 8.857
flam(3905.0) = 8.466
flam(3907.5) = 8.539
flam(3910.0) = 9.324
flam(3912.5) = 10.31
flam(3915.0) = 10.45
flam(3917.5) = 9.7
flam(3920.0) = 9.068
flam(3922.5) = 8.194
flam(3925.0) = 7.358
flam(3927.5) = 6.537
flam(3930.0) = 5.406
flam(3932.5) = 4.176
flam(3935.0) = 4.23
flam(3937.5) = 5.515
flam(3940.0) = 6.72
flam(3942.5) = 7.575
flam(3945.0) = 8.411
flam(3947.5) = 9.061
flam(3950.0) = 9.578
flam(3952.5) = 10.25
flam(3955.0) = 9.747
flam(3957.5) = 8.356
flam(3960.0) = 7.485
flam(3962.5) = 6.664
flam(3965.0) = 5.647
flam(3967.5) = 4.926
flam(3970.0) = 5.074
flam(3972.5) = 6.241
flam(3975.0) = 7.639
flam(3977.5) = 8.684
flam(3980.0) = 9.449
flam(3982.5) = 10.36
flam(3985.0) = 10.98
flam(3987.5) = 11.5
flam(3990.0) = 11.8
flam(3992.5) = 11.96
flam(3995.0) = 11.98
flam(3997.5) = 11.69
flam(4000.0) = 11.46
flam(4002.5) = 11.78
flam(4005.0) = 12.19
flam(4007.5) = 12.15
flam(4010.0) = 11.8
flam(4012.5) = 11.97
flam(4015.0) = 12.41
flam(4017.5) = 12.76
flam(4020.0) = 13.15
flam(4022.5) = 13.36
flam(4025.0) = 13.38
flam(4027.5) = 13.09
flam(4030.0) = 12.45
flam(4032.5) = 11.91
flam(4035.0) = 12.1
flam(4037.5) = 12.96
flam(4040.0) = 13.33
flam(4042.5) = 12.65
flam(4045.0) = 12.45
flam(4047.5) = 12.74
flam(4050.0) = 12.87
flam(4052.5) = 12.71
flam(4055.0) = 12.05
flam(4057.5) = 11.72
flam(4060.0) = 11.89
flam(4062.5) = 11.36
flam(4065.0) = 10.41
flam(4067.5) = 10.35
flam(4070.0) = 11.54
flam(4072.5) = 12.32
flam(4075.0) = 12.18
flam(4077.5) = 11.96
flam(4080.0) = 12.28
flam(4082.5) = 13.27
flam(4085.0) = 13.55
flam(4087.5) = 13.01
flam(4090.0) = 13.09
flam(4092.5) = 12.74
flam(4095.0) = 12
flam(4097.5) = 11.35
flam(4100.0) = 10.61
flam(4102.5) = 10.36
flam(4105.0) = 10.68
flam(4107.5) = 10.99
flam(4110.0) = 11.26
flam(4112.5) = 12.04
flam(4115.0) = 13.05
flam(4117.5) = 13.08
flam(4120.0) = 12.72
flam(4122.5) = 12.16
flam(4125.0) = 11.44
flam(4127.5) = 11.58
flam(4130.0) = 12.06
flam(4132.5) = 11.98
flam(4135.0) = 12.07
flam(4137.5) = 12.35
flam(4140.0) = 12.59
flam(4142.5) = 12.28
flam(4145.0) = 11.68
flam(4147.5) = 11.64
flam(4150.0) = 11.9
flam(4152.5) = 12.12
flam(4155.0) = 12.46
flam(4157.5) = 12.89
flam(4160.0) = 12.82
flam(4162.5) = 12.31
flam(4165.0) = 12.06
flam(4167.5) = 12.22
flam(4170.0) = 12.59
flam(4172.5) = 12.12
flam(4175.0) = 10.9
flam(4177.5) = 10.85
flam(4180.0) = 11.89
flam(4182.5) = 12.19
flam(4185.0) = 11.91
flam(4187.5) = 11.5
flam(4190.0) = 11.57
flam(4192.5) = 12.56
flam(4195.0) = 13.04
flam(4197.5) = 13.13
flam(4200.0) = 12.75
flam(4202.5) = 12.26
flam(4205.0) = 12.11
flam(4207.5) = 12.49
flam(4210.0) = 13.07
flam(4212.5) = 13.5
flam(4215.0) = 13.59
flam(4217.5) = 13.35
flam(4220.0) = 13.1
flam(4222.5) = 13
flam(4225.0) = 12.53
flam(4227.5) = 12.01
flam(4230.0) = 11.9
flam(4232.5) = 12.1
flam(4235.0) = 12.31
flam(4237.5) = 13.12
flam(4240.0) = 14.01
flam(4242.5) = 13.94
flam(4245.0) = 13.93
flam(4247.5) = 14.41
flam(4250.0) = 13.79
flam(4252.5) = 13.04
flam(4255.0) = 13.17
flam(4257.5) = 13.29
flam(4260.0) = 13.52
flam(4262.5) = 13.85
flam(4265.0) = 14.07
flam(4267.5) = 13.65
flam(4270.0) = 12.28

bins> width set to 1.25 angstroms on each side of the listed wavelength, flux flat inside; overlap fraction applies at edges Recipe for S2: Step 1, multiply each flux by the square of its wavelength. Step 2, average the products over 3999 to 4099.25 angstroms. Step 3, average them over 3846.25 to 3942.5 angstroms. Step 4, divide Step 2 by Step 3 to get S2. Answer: 1.73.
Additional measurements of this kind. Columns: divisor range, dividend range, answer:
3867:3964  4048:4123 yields 1.66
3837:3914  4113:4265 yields 1.88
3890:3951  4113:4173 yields 1.73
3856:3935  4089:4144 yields 1.69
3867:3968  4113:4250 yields 1.83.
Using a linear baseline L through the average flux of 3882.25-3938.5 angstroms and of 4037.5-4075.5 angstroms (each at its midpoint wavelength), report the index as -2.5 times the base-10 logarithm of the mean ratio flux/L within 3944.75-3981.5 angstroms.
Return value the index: 0.18 mag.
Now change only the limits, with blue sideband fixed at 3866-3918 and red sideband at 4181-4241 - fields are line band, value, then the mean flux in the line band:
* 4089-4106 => -0.05 mag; 11.5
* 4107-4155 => -0.05 mag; 12.1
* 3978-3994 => -0.15 mag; 10.9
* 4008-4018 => -0.23 mag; 12.2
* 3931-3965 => 0.21 mag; 7.44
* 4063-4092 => -0.13 mag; 12.2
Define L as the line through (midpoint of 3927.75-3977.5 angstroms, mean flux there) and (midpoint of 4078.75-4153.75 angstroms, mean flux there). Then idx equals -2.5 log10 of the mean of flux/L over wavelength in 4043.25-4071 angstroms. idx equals -0.16 mag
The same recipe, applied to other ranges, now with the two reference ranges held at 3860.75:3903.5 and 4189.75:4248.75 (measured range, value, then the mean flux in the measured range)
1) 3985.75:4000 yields -0.23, 11.7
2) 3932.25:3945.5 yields 0.38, 6.12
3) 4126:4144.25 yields -0.04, 12.1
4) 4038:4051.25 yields -0.24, 12.8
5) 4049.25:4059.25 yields -0.18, 12.3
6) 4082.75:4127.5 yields -0.08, 12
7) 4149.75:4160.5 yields -0.04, 12.5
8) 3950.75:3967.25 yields 0.14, 7.88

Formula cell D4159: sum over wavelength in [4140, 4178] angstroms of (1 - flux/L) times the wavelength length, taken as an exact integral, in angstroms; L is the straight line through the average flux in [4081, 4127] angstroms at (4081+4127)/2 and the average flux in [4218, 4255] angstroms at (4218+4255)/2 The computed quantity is 1.2 angstroms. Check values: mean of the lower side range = 12.1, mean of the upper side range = 13.1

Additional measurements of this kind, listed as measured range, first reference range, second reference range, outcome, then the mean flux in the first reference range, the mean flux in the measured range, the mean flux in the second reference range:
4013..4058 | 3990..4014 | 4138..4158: -2.7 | 11.9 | 12.7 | 12.2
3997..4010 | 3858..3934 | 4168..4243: -3.2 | 7.92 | 11.9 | 12.5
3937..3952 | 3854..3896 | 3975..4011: 2.6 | 7.64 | 8.05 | 11.1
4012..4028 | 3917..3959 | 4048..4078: -3.9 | 7.6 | 12.9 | 11.8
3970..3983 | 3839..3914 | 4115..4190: 1.9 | 7.88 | 8.04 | 12.1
